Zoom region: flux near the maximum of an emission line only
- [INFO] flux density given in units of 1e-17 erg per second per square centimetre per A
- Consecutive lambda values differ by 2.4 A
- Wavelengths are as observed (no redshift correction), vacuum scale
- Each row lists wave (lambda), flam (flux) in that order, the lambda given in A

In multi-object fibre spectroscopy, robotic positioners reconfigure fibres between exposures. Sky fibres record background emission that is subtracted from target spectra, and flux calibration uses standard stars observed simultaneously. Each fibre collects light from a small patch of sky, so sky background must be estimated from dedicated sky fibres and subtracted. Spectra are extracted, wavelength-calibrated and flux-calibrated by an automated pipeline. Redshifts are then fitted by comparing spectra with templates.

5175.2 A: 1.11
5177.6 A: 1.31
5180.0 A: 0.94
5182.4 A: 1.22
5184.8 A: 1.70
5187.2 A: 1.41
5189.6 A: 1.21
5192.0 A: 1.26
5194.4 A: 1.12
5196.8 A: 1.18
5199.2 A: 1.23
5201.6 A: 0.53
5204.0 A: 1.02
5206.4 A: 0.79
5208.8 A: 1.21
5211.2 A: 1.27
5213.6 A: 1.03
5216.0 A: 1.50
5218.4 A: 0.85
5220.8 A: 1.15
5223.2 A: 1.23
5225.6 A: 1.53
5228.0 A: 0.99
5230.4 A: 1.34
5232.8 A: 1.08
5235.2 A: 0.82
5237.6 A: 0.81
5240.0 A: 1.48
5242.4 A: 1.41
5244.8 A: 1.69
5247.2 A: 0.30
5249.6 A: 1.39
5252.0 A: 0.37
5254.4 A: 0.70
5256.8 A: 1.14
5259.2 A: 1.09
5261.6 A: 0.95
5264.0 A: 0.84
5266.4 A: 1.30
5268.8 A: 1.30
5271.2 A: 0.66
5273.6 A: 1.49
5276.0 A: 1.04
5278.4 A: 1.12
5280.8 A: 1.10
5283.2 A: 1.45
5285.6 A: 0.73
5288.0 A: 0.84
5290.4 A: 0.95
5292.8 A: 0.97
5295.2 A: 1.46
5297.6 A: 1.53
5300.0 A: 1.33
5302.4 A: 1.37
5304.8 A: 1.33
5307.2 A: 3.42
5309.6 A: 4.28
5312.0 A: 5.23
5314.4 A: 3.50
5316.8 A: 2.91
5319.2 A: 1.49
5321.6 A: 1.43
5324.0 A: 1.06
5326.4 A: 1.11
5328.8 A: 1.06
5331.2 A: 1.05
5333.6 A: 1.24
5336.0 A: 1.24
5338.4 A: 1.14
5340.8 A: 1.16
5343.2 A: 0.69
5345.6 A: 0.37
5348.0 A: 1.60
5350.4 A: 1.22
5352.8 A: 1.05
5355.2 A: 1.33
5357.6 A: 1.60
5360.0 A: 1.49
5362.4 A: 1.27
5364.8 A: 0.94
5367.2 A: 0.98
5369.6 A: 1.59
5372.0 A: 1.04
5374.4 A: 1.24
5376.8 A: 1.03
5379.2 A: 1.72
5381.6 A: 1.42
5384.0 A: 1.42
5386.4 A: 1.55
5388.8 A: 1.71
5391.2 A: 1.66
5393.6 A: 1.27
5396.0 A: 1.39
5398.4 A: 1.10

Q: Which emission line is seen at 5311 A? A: [O II] 3727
